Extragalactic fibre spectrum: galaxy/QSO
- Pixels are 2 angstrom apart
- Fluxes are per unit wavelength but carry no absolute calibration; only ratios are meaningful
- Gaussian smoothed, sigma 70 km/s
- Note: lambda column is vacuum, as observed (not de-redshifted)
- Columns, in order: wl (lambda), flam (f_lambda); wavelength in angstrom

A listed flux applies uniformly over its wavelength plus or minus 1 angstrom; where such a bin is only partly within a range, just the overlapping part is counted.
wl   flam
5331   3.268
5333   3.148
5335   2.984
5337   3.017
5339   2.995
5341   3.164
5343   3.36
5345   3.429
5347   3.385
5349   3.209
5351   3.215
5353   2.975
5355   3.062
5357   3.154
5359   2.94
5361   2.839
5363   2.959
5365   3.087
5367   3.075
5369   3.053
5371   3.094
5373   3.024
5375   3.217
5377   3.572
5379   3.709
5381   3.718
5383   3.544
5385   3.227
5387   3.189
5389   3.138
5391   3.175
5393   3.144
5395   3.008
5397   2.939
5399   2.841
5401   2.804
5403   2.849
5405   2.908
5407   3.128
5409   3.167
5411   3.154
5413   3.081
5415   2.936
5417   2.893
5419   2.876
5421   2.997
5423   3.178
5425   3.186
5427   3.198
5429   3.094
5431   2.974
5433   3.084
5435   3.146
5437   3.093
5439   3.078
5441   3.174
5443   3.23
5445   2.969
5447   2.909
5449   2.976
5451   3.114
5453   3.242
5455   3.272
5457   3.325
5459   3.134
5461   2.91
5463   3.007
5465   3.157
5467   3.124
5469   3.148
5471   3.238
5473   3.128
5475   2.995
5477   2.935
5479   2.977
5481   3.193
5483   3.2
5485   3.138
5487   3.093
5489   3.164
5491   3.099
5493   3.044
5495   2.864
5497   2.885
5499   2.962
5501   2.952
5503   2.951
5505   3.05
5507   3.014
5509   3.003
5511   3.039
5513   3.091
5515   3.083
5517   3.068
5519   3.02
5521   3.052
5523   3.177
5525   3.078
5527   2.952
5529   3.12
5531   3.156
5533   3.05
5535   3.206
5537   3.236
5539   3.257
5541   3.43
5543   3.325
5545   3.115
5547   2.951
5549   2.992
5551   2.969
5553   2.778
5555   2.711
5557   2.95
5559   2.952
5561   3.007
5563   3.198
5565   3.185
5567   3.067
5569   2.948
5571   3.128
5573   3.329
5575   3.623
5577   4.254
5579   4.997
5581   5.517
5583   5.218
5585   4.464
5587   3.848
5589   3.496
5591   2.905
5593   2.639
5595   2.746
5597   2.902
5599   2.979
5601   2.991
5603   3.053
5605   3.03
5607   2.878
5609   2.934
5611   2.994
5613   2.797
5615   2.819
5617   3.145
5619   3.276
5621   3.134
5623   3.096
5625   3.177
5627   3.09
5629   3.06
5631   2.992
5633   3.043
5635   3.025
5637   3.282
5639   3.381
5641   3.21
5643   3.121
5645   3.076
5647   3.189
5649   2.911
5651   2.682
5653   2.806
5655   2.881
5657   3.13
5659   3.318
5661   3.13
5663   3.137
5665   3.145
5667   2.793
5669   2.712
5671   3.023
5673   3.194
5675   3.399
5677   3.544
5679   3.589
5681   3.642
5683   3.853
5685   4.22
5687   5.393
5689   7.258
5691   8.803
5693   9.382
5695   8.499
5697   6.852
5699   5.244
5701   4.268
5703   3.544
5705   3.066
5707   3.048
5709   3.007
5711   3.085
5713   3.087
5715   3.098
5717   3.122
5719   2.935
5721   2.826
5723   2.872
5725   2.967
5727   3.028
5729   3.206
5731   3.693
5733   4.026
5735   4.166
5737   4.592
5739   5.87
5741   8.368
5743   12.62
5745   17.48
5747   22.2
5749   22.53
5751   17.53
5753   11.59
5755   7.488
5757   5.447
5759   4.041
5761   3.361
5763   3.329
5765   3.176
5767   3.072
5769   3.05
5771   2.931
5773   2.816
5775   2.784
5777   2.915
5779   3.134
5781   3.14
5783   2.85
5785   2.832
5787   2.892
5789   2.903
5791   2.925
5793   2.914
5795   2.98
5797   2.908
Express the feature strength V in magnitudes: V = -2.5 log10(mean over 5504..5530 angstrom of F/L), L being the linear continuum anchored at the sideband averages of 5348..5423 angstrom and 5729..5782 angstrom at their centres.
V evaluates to 0.42 mag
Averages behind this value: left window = 3.11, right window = 7.05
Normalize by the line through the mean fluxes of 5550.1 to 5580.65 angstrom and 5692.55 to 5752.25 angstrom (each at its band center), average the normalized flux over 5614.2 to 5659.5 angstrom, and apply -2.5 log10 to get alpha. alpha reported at 0.488 mag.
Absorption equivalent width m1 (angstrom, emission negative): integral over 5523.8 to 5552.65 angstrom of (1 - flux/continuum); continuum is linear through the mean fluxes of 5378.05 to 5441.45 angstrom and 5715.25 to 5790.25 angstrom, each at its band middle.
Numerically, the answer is 7.06 angstrom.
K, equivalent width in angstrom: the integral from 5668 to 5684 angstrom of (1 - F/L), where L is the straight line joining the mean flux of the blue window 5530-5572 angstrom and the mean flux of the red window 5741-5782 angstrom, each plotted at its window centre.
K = 6.8 angstrom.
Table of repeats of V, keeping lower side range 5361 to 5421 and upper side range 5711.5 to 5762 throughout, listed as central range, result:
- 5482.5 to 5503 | 0.39 mag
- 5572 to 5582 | 0.22 mag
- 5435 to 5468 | 0.23 mag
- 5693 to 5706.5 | 0.23 mag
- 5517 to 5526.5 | 0.46 mag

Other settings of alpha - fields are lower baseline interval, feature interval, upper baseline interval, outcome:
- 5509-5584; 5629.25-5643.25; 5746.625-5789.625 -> 0.36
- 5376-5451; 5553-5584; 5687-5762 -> 0.34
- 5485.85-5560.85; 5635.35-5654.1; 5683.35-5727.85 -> 0.29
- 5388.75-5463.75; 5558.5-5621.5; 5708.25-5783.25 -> 0.31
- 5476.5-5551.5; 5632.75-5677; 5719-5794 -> 0.45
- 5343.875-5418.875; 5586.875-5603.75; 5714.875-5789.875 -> 0.48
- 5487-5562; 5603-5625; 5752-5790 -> 0.11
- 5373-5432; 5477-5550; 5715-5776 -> 0.34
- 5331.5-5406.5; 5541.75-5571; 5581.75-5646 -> 0.06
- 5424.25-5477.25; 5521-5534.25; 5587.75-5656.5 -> -0.01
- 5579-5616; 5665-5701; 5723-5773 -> 0.15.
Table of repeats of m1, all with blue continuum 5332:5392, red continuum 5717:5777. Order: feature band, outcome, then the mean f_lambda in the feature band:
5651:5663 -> 5.7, 3.03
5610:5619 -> 4.0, 2.98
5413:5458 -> 8.7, 3.09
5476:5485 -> 2.4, 3.08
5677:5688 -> 3.5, 4.09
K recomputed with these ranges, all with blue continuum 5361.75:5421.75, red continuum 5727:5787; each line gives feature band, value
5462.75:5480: 3.51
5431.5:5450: 2.63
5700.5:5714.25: 6.40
